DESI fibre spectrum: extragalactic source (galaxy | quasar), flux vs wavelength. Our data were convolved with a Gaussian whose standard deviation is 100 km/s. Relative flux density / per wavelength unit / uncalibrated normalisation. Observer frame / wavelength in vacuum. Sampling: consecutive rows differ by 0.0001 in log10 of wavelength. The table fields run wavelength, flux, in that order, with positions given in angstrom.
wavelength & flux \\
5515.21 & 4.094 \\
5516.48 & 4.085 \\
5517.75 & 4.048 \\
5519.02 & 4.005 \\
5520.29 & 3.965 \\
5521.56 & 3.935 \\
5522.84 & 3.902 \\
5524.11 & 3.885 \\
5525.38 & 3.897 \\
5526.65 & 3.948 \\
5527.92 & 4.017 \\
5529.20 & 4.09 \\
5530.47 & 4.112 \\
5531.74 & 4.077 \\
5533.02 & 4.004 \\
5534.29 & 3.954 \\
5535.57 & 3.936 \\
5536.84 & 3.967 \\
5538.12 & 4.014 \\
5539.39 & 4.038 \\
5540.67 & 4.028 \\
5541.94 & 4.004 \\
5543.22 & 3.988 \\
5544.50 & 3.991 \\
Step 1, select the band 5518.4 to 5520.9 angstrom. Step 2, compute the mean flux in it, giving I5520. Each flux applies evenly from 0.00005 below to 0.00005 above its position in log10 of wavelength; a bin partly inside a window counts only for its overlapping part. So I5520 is 3.99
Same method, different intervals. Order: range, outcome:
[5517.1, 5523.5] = 3.97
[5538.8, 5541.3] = 4.03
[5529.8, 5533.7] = 4.07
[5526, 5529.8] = 4.02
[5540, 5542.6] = 4.01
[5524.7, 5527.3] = 3.93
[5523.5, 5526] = 3.89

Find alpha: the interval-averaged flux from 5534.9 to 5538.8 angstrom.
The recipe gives 3.97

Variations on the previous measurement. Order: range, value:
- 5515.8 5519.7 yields 4.05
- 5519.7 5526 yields 3.91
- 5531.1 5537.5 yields 3.99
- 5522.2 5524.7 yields 3.89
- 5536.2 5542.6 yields 4.01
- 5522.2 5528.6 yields 3.93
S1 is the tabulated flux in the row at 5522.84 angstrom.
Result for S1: 3.902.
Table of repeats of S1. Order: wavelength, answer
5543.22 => 3.988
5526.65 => 3.948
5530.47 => 4.112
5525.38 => 3.897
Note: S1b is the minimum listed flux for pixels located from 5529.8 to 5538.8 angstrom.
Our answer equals 3.936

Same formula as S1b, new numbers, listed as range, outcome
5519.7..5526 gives 3.885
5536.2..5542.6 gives 3.967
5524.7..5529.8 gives 3.897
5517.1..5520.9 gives 3.965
